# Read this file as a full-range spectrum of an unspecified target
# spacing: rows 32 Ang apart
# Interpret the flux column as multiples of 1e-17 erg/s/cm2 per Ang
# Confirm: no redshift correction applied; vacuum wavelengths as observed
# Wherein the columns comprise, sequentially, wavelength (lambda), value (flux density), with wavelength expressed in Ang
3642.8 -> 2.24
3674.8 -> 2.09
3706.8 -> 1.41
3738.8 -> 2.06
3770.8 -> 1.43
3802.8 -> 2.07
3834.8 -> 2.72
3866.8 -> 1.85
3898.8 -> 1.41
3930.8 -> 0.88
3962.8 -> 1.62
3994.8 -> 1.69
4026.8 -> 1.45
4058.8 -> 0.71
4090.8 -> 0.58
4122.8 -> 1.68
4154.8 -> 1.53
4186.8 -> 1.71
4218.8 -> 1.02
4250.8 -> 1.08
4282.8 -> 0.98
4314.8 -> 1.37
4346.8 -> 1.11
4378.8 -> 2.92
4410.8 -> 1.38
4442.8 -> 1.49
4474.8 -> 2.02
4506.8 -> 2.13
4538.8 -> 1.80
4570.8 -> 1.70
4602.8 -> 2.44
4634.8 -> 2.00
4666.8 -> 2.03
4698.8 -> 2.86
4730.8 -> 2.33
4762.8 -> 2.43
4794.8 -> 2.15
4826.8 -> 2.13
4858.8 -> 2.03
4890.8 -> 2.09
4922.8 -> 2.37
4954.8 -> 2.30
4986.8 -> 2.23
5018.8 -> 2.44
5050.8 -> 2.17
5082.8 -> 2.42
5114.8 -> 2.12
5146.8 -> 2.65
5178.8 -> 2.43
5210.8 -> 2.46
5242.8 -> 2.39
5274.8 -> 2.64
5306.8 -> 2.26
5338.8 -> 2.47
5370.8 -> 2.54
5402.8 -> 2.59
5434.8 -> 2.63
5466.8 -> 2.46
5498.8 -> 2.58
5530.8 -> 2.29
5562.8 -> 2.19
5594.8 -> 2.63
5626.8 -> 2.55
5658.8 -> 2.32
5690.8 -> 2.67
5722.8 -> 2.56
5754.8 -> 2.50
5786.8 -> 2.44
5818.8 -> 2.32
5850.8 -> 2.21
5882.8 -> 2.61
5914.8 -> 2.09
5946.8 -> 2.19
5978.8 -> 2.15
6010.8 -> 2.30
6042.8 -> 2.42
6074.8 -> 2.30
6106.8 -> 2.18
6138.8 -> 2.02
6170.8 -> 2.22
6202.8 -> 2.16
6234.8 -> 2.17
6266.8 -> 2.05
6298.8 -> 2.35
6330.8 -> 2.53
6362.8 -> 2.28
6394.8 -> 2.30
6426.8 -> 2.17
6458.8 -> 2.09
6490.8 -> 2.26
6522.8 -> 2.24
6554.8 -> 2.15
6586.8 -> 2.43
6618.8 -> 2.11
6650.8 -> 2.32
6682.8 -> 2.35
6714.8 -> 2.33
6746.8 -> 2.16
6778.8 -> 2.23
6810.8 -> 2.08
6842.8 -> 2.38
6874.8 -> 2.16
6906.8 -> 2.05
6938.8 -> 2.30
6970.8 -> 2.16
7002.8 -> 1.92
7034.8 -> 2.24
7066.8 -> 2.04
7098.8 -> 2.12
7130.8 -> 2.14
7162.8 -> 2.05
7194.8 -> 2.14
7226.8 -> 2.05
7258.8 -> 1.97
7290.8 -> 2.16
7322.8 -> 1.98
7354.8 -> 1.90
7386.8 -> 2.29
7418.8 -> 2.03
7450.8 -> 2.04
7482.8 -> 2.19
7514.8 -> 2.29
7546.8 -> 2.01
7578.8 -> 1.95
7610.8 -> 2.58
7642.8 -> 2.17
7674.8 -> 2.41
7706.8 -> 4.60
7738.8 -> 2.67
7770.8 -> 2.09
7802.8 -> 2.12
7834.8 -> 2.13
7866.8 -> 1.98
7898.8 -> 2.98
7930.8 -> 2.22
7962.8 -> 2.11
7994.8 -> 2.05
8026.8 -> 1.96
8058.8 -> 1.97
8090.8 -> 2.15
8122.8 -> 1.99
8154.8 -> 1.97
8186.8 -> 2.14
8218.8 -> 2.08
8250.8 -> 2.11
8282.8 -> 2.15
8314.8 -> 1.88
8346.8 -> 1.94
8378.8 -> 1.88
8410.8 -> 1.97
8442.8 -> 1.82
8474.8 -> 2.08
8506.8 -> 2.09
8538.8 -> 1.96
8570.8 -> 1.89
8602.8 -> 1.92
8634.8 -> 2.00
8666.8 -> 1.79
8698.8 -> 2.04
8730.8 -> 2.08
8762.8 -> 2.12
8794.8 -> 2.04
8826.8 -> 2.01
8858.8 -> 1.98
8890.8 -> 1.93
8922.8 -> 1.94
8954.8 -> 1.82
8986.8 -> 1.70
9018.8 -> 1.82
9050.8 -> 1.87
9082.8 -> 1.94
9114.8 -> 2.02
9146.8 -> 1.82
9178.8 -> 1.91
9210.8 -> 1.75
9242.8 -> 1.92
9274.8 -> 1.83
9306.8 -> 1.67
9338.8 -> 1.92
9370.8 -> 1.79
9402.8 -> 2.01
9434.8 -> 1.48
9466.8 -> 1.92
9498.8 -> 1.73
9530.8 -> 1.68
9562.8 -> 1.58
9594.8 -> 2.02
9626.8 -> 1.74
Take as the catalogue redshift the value 0.174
